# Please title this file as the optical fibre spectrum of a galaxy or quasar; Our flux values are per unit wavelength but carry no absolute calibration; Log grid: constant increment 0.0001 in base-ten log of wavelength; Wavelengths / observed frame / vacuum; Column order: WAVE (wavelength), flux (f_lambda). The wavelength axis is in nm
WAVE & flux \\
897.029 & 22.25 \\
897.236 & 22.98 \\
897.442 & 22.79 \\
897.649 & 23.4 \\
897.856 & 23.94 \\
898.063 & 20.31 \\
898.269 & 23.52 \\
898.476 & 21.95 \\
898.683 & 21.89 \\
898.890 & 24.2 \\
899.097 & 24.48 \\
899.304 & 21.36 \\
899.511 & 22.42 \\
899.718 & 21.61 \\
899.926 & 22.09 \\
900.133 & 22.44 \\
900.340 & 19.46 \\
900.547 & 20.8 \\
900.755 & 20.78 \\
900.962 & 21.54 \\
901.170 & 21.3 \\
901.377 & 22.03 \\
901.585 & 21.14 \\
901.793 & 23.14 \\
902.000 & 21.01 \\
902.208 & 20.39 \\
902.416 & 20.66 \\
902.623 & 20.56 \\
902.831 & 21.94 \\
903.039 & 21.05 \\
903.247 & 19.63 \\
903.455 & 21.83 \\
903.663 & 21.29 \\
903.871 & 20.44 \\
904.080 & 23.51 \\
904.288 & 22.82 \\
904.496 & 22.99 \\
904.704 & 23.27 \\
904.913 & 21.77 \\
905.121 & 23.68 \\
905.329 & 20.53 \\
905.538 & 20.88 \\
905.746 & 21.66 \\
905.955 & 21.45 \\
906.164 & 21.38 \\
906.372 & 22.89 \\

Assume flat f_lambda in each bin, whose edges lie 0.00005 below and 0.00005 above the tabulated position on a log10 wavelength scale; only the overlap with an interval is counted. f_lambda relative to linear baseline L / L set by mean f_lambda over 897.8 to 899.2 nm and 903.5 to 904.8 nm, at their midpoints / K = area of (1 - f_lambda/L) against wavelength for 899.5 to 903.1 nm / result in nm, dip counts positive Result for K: 0.20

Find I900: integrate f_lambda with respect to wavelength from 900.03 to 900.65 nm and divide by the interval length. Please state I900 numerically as 20.9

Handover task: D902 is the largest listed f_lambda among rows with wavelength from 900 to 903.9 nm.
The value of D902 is 23.14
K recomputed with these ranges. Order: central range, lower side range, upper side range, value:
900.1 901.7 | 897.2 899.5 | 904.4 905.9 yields 0.10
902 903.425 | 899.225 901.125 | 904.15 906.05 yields 0.06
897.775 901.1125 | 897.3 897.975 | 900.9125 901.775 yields 0.07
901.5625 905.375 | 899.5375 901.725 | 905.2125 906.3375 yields -0.06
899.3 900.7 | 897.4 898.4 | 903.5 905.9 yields 0.07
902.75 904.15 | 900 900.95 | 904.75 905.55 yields 0.02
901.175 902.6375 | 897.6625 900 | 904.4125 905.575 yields 0.07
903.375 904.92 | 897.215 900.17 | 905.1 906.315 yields -0.04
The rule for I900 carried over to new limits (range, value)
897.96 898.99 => 22.4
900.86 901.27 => 21.4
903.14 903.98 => 20.8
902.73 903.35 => 20.9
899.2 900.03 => 21.9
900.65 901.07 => 21.1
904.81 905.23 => 22.7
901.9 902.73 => 20.7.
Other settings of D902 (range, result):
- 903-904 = 21.83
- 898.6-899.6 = 24.48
